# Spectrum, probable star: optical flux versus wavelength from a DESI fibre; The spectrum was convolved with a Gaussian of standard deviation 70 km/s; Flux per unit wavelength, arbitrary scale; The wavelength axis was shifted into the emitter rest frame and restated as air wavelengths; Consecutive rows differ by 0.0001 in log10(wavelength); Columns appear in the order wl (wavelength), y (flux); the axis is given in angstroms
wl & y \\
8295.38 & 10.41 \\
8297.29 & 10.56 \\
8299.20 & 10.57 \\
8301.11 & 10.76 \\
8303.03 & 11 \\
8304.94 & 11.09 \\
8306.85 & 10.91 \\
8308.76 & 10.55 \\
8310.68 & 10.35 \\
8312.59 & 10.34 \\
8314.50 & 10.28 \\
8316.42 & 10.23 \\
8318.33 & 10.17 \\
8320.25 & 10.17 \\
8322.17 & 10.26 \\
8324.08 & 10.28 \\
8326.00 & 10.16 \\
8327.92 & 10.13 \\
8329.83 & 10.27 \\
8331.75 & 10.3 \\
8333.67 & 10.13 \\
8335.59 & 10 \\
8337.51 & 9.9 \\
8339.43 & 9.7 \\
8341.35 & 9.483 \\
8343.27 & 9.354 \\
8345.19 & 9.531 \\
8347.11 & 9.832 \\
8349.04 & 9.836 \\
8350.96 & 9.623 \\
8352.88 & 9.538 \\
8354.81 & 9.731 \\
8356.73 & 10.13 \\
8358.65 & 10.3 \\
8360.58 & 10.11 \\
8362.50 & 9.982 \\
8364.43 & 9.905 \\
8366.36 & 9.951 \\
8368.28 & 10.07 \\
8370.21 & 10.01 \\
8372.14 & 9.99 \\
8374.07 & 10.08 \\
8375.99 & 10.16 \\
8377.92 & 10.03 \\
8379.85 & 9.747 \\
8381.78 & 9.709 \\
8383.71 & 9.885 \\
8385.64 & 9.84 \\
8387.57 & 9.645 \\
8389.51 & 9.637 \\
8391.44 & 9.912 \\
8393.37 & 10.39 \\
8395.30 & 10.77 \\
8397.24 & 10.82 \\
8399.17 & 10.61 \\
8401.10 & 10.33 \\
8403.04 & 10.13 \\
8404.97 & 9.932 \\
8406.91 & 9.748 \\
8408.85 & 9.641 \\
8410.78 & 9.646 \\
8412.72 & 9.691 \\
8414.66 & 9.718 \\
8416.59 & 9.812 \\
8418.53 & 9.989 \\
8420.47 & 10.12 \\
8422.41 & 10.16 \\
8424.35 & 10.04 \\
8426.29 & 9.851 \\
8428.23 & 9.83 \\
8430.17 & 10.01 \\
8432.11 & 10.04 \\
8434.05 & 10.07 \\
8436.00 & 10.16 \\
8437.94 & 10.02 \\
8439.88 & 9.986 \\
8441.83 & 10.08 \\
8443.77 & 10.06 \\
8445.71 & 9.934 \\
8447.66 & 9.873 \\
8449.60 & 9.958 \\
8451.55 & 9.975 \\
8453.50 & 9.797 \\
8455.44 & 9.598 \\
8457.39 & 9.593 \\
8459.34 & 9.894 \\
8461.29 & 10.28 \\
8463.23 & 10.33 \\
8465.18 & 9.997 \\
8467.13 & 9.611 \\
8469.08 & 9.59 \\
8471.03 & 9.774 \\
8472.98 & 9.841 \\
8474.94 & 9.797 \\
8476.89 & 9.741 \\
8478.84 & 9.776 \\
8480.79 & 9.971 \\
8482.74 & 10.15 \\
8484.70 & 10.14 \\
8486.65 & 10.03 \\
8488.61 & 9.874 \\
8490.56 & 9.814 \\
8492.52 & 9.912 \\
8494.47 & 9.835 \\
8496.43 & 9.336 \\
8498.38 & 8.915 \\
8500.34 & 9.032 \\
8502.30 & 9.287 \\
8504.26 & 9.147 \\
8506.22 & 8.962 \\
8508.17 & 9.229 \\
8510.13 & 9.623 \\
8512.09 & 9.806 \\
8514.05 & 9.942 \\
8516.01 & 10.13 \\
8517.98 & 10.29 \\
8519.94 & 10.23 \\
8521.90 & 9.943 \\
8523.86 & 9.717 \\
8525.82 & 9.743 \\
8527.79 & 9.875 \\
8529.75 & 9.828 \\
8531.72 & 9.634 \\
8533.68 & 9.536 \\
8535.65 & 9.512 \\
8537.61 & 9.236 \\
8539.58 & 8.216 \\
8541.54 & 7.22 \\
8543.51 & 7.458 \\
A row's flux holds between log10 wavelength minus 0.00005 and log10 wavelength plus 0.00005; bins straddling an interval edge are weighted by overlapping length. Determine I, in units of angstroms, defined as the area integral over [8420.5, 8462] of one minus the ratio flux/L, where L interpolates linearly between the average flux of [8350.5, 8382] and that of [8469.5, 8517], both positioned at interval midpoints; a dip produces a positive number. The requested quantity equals -0.8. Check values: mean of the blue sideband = 9.96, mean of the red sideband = 9.67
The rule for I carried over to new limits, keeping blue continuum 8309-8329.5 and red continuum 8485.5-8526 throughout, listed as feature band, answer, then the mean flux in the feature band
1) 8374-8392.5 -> 0.4 angstroms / 9.86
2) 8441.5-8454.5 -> -0.1 angstroms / 9.95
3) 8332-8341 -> 0.2 angstroms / 9.93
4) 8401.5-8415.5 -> 0.2 angstroms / 9.8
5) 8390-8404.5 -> -0.5 angstroms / 10.4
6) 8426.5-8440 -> -0.2 angstroms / 10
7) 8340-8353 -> 0.7 angstroms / 9.61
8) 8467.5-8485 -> -0.2 angstroms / 9.84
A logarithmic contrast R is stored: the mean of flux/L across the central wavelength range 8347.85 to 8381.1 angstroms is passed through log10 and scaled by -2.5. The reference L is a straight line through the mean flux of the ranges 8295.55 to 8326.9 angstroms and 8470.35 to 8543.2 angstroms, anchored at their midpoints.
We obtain 0.03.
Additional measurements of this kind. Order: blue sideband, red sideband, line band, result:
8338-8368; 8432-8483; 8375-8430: -0.015 mag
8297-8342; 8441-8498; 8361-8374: 0.020 mag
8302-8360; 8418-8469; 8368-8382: 0.008 mag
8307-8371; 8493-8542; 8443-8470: -0.025 mag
